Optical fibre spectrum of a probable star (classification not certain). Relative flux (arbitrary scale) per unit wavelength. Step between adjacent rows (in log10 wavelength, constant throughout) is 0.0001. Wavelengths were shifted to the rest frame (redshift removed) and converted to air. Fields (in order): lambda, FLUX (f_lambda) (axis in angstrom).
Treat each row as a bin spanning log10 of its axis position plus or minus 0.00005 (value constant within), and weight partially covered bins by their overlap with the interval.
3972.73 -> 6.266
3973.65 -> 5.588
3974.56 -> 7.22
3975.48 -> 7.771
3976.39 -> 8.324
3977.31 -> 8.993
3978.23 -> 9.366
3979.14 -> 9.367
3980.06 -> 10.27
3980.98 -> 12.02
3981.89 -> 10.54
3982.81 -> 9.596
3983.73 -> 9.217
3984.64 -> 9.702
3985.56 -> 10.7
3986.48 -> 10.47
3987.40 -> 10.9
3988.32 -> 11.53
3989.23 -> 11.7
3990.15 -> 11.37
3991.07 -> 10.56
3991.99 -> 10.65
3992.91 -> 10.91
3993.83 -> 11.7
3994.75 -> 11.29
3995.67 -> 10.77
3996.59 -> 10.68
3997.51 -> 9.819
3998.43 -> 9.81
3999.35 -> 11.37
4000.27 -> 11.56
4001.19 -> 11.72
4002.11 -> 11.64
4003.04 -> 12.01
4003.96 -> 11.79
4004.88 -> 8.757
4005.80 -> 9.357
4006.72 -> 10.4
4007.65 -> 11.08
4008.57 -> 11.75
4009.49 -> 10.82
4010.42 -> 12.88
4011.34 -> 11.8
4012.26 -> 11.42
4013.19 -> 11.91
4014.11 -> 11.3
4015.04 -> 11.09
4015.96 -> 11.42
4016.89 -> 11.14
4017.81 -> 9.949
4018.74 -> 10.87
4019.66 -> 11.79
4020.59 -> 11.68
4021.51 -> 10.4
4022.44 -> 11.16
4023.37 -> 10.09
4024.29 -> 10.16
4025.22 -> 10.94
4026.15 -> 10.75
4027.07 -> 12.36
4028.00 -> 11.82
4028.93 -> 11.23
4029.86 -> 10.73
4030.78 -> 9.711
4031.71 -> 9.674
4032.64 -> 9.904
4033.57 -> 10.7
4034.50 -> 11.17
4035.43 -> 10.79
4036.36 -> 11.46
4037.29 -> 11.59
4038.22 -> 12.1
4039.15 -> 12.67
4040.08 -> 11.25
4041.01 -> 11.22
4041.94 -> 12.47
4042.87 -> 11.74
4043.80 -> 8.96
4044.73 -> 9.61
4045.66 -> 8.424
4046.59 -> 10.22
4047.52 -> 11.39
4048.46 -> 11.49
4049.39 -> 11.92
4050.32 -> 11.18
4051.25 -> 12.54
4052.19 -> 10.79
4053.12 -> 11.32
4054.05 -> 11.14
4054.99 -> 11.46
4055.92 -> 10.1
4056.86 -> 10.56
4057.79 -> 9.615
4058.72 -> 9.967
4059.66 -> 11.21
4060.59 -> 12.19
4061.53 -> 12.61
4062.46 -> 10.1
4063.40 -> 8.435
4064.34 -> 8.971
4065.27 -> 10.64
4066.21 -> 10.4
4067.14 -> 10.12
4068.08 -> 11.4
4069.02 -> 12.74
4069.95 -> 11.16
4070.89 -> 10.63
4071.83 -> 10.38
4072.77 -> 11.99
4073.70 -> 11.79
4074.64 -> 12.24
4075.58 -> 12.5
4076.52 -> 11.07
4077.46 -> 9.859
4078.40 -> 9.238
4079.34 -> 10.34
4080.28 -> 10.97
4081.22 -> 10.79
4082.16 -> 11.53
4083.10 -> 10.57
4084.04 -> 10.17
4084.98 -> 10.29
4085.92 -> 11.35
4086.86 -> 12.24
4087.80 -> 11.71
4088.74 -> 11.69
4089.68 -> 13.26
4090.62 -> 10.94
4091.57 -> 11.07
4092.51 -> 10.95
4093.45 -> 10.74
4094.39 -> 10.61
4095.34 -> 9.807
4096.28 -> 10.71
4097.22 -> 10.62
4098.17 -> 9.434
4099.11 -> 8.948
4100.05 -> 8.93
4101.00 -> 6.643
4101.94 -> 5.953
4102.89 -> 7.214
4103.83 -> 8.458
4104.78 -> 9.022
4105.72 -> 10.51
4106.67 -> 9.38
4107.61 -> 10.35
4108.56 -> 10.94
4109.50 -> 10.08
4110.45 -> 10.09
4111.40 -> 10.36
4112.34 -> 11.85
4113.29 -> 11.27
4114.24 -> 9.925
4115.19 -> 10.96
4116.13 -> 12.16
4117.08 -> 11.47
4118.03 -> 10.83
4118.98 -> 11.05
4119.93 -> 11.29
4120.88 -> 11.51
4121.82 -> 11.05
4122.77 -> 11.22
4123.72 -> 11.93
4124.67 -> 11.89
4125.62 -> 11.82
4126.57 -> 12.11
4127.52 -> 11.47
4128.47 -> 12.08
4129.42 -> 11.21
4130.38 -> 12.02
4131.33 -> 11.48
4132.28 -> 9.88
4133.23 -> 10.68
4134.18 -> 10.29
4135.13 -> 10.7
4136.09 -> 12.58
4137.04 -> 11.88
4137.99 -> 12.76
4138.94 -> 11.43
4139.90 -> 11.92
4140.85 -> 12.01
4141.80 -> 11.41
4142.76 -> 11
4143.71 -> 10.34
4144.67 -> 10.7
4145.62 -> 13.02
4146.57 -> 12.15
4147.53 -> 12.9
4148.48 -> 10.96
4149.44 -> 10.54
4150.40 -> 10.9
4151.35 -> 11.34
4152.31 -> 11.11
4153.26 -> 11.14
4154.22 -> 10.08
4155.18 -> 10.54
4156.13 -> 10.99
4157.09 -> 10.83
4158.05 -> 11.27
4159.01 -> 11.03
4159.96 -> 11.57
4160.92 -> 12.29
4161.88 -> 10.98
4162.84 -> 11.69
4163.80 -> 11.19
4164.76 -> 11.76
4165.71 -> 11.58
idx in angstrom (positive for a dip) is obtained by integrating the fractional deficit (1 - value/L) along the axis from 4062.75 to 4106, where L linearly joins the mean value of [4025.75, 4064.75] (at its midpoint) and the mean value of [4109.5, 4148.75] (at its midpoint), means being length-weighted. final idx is 2.8 angstrom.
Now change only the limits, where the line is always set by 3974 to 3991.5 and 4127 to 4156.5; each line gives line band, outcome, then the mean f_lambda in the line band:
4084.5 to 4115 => 2.2 angstrom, 10.2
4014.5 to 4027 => -0.8 angstrom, 10.9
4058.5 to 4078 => -0.5 angstrom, 11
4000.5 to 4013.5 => -1.4 angstrom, 11.2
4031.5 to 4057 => -1.3 angstrom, 11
